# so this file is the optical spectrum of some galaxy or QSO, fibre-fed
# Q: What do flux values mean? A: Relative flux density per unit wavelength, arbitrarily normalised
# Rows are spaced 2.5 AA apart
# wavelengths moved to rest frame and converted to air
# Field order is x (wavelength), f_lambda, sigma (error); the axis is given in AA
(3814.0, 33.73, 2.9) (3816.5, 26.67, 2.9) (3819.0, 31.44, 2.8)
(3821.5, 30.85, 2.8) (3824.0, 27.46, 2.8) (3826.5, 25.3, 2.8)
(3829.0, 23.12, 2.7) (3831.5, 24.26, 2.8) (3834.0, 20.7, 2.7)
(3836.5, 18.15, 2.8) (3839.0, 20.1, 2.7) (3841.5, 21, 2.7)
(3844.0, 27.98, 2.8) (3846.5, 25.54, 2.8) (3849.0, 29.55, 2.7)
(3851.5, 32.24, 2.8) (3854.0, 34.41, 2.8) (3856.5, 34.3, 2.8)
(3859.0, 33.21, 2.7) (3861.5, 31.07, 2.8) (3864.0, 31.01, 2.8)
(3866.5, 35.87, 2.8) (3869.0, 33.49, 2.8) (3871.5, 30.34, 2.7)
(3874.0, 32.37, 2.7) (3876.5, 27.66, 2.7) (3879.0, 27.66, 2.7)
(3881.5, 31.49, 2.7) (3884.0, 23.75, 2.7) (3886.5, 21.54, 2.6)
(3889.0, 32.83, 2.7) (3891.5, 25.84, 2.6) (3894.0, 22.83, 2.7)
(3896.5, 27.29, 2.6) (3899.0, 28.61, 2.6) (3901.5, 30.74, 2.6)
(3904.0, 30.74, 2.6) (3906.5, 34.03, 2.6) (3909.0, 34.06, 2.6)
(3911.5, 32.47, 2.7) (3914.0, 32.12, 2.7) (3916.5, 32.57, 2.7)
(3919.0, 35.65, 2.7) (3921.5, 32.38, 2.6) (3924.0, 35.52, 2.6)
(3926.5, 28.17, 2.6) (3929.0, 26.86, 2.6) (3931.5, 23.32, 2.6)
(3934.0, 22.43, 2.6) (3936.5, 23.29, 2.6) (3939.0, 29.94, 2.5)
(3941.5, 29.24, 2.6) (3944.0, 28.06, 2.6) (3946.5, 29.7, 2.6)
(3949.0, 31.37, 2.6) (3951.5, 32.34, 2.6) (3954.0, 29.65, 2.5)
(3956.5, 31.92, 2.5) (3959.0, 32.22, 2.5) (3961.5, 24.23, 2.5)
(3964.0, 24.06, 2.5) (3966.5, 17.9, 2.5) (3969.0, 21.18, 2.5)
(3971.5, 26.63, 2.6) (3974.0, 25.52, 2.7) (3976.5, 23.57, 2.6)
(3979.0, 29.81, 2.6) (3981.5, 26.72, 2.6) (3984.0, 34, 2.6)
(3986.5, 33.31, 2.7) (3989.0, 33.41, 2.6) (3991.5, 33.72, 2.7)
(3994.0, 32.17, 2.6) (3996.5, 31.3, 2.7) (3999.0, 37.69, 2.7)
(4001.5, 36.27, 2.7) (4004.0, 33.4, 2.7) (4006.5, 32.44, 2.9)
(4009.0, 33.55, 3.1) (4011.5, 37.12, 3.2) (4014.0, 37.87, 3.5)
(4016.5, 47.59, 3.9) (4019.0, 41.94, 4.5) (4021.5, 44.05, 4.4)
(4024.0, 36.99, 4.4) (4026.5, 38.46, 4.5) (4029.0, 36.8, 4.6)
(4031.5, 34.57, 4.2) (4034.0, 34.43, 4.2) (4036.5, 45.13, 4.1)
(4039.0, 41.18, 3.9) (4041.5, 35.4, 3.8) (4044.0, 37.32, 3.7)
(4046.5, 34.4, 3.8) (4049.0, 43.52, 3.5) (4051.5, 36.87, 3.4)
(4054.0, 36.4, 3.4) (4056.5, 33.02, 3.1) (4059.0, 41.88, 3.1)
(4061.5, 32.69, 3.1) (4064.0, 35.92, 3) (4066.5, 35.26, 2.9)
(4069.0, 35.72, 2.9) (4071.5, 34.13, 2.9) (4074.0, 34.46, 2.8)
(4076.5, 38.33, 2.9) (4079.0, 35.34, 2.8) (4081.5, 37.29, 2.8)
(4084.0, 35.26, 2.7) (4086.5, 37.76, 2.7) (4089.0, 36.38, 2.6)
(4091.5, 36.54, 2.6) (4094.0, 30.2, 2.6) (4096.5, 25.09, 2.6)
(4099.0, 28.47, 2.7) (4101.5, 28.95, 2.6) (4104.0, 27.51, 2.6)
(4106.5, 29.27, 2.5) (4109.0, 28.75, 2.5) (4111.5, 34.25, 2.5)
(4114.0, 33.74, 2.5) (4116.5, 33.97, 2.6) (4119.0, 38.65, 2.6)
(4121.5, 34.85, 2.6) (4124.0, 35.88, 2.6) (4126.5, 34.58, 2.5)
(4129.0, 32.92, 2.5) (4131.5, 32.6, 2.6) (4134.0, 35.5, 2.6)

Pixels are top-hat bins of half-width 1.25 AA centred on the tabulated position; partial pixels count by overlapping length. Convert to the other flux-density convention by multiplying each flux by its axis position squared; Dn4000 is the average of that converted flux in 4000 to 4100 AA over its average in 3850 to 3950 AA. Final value 1.3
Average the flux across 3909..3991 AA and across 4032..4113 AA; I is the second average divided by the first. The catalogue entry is 1.21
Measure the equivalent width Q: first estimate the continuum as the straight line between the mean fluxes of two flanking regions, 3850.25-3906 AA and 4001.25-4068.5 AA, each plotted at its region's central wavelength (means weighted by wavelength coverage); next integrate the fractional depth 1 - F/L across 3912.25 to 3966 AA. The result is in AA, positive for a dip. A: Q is 6.1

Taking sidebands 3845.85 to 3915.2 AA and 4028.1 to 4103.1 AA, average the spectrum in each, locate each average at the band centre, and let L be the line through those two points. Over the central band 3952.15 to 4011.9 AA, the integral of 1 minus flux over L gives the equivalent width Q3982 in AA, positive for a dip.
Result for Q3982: 5.82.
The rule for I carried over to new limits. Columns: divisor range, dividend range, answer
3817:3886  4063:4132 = 1.19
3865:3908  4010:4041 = 1.35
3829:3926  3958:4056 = 1.16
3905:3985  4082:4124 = 1.14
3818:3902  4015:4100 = 1.31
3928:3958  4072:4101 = 1.20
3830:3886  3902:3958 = 1.07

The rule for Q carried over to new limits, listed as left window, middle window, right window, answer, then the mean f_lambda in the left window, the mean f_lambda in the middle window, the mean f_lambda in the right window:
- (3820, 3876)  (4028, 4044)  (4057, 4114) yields -2.7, 28.3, 37.9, 33.6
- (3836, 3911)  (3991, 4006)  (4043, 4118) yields -0.8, 29.1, 34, 34.3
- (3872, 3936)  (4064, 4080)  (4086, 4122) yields -2.0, 29.3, 35.6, 32.1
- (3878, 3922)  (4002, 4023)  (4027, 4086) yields -2.1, 29.8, 38.4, 36.8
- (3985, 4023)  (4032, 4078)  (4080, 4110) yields -4.2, 36.4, 37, 31.8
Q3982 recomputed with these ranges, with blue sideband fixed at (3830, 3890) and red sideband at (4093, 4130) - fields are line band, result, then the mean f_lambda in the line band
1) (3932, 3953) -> 1.0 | 28.1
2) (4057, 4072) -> -2.3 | 35.9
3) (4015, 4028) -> -4.7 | 41.6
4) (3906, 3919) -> -1.9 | 33.2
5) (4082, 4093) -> -1.7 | 36.4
